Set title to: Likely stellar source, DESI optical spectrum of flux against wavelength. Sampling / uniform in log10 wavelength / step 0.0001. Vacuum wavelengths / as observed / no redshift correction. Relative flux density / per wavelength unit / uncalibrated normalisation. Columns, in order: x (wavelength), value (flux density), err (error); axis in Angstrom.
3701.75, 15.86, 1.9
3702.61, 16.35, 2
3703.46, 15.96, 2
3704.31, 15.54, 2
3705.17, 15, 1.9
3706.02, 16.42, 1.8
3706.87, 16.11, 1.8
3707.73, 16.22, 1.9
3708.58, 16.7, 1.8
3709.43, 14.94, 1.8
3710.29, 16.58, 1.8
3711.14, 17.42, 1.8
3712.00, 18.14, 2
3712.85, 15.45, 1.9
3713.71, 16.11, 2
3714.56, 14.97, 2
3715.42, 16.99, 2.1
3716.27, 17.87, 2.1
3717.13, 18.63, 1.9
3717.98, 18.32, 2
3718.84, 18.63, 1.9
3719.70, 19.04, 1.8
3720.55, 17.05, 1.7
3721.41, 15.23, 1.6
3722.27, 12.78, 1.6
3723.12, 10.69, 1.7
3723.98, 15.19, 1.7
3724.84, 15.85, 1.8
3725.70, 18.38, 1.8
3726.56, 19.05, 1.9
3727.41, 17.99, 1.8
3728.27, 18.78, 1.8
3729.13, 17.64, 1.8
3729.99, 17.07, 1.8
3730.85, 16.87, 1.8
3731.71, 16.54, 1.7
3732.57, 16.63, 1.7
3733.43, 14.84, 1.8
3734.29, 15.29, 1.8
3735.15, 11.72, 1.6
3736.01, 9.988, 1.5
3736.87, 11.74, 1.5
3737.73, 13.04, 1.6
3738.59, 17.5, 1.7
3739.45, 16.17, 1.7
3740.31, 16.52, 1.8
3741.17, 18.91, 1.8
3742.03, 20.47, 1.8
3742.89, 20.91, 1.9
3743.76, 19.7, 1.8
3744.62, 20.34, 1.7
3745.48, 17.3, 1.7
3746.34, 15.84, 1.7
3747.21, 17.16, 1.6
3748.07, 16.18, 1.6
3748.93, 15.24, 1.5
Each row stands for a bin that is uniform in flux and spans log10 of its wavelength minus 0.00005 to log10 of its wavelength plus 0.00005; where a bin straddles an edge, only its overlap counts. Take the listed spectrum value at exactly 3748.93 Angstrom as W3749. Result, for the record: 15.24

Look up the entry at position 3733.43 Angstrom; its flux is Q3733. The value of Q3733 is 14.84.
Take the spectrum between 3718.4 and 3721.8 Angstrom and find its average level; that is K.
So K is 17.5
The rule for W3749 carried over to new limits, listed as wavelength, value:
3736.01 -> 9.988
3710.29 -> 16.58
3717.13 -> 18.63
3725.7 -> 18.38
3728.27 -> 18.78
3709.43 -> 14.94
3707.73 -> 16.22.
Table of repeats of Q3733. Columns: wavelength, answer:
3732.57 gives 16.63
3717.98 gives 18.32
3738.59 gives 17.5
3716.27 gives 17.87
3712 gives 18.14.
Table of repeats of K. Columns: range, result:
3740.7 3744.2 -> 20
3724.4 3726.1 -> 17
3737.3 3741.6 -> 16.4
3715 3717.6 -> 17.9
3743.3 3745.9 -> 19.1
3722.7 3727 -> 15.8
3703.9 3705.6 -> 15.2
